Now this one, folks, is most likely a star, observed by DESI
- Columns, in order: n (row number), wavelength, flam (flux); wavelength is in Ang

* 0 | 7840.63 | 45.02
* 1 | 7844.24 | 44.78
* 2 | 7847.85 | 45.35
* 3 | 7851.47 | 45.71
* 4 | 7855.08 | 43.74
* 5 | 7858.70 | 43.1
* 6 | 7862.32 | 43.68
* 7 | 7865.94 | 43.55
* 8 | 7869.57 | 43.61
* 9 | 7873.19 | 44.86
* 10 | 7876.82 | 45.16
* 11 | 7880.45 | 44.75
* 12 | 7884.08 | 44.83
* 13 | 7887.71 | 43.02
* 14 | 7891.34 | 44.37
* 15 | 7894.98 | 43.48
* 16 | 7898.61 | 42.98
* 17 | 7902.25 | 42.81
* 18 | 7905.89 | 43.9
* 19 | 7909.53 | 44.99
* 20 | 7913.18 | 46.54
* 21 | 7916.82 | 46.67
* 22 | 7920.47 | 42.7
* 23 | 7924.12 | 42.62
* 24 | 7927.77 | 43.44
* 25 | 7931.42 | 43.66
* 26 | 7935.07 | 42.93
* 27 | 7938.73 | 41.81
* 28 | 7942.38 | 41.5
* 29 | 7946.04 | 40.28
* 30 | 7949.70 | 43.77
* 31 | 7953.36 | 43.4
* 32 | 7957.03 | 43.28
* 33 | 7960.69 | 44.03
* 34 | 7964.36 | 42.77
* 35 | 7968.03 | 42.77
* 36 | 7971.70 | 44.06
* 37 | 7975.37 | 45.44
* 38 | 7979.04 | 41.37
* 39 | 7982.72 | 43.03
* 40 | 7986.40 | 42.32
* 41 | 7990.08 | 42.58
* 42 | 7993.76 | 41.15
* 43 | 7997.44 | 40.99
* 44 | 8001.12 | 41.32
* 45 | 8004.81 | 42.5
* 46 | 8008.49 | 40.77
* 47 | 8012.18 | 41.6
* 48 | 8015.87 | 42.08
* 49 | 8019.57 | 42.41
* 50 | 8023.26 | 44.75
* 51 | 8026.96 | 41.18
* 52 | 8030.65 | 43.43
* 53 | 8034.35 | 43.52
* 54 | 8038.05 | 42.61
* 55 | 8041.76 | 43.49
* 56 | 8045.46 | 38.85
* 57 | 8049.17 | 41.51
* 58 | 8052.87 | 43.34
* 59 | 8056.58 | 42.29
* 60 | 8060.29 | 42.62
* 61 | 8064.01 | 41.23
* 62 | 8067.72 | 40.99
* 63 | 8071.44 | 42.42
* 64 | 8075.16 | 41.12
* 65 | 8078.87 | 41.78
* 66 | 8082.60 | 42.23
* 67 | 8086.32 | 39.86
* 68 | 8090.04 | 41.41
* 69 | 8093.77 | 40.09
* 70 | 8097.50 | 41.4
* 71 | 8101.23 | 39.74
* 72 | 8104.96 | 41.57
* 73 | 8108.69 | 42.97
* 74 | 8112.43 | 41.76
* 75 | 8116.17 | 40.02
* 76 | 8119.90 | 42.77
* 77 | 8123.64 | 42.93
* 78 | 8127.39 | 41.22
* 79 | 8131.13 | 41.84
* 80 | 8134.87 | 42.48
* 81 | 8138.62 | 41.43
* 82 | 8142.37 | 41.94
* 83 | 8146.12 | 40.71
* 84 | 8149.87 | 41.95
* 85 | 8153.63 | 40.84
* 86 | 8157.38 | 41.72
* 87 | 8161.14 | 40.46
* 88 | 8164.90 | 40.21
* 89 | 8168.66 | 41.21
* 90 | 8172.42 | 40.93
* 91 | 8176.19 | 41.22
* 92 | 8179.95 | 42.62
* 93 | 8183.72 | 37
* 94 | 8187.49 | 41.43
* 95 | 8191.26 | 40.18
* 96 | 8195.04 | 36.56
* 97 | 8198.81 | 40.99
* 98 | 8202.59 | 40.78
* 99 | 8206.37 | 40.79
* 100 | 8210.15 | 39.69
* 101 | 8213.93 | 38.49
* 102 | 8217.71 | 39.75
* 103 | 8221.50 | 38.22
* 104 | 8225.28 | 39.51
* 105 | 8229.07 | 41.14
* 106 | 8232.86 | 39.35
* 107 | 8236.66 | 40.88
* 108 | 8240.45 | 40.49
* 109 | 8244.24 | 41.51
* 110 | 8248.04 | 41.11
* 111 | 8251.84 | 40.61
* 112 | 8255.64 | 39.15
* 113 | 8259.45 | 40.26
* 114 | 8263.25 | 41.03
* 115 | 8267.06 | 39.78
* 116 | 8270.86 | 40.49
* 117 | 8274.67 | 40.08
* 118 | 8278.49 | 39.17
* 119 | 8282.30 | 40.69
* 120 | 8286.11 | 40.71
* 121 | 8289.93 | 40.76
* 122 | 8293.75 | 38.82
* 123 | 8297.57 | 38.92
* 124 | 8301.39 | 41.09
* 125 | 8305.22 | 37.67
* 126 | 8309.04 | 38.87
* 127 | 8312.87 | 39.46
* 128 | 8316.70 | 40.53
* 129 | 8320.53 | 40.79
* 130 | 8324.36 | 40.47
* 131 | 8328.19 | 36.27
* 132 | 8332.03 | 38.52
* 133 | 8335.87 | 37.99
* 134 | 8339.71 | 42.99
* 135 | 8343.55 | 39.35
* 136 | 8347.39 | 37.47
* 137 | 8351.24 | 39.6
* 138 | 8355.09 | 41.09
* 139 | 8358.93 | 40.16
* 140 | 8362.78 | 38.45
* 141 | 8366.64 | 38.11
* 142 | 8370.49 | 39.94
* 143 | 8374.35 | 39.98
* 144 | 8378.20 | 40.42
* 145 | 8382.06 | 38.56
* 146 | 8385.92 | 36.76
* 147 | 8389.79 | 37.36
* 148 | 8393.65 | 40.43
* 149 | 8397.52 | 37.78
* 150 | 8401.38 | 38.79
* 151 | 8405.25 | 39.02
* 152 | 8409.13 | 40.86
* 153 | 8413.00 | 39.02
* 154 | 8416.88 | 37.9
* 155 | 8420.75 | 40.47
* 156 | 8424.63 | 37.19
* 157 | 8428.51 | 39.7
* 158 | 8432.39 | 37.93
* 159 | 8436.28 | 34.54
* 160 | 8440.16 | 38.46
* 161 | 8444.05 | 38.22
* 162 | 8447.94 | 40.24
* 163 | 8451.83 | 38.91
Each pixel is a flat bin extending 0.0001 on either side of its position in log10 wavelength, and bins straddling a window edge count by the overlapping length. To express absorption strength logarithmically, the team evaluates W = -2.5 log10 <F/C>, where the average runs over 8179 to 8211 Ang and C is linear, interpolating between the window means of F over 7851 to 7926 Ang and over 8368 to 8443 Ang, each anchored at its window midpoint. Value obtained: 0.03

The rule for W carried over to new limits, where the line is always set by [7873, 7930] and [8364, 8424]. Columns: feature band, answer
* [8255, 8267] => 0.01 mag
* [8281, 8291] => -0.02 mag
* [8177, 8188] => 0.02 mag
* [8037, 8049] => 0.03 mag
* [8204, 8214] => 0.03 mag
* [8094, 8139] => 0.01 mag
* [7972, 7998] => 0.02 mag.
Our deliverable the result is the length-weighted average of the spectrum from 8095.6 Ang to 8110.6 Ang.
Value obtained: 41.4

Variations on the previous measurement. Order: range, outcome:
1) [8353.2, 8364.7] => 39.9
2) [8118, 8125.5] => 42.9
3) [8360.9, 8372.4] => 38.8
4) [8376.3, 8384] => 39.5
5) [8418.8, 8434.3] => 38.8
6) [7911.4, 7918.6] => 46.6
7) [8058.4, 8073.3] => 41.8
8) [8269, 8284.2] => 40.1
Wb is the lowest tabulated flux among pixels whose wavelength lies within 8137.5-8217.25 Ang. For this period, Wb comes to 36.56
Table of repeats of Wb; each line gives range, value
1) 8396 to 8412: 37.78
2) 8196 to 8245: 38.22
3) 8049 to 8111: 39.74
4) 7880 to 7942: 41.81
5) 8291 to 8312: 37.67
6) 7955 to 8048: 38.85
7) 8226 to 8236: 39.35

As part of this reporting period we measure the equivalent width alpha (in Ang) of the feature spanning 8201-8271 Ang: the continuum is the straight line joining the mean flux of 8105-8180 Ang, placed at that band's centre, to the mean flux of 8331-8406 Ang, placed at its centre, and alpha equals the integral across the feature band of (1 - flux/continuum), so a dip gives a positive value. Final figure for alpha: 0.69 Ang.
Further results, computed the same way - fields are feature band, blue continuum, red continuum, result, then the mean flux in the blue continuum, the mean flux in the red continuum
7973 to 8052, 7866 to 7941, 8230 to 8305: 1.03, 43.9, 40.2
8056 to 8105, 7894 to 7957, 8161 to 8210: 0.28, 43.4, 40.3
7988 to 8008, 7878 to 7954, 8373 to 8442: 0.51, 43.6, 38.6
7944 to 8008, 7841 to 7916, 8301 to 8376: 0.98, 44.3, 39.4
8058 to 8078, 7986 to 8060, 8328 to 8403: 0.02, 42.1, 39.1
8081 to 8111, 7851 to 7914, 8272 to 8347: 0.50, 44.1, 39.6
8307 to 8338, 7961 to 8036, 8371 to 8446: 0.25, 42.5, 38.6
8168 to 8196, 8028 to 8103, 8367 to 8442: 0.31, 41.7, 38.7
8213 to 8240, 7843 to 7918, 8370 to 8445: 0.60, 44.4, 38.6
